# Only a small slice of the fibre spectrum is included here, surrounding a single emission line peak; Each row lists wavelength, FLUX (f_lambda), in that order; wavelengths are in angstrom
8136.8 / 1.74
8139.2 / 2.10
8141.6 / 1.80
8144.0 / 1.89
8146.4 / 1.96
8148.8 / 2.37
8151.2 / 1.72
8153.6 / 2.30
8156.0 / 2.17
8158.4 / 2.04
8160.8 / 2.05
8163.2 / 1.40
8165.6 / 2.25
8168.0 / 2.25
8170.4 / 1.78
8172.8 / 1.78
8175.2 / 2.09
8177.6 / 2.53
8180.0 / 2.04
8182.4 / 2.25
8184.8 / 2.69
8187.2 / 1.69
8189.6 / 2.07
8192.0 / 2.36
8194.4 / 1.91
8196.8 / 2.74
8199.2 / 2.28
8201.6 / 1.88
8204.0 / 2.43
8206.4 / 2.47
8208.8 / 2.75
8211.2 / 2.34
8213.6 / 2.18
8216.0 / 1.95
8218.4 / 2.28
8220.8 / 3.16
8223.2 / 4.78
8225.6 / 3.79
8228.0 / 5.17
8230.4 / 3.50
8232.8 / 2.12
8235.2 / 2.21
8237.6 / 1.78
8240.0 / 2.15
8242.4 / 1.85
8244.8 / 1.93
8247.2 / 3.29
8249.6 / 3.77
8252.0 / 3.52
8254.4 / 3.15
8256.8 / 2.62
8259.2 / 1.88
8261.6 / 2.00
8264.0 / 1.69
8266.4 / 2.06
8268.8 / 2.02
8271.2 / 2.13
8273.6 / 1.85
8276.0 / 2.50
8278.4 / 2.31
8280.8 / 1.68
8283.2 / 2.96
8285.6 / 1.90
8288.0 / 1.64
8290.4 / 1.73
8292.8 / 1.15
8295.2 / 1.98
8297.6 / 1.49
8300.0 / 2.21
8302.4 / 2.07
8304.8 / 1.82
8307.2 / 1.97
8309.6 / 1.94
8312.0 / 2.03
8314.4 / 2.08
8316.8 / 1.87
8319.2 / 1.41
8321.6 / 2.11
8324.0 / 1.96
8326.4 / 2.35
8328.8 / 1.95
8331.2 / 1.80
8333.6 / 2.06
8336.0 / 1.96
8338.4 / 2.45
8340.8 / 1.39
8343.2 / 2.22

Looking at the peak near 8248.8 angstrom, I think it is [N II]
